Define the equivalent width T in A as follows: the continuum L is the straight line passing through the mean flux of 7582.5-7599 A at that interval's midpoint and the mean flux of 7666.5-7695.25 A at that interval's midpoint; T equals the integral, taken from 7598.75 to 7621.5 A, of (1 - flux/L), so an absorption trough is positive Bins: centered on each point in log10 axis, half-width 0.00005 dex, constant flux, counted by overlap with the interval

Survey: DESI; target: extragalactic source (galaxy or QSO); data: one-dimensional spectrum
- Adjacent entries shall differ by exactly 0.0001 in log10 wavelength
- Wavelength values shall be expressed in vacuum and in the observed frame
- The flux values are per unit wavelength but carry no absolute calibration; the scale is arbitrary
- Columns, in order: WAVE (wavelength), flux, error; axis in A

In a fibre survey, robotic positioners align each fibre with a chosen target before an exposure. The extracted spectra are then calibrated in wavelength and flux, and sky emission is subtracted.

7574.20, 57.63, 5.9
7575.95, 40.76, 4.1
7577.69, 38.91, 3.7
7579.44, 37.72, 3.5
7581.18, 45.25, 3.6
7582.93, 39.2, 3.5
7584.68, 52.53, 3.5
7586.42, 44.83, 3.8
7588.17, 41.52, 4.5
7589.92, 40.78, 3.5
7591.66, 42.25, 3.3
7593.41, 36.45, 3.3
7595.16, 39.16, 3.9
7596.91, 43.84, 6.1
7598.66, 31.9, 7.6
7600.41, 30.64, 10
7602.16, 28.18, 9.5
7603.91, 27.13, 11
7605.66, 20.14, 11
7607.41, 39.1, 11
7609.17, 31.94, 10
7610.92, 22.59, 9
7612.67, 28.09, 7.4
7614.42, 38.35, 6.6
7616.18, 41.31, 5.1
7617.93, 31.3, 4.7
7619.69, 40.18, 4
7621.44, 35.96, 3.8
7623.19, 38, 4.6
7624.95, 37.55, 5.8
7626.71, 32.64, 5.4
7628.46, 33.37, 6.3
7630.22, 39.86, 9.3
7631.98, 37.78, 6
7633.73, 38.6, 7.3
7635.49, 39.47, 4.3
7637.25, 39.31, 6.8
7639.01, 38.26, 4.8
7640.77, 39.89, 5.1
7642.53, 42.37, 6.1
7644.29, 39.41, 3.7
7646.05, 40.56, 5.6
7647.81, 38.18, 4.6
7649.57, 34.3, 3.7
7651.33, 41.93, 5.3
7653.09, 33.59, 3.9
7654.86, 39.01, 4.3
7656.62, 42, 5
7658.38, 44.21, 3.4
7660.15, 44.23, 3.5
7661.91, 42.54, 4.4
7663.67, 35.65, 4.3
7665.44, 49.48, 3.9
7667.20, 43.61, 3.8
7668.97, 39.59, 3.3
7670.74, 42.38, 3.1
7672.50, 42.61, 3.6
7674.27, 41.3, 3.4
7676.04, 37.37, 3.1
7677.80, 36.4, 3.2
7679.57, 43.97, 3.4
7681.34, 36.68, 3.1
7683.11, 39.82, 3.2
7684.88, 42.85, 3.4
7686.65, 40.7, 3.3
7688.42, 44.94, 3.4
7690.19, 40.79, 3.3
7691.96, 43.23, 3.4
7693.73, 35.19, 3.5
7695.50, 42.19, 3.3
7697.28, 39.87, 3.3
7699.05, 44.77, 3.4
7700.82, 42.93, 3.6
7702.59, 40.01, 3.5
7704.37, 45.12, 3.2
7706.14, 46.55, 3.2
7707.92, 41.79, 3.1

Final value 5.3 A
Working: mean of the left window 41.6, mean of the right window 40.7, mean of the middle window 31.8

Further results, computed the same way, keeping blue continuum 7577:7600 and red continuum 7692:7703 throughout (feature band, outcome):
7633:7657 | 1.2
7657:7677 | -0.5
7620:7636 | 1.5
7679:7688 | 0.0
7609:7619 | 2.1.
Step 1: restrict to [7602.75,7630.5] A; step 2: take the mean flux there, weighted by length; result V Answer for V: 33.4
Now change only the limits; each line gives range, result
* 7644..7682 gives 40.5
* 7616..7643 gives 37.7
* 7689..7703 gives 41.3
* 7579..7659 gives 37.4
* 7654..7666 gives 42.3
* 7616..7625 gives 37.1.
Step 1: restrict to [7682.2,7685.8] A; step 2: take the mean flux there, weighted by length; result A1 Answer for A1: 41.3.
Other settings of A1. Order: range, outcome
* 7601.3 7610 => 29.3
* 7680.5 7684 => 38.3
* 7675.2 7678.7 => 37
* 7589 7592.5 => 41.6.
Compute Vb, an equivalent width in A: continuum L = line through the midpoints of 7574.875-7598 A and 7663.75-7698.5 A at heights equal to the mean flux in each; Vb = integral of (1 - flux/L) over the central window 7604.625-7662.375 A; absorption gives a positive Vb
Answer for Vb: 6.1 A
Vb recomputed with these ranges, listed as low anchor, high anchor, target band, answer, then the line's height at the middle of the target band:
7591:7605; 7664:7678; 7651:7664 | -0.1 A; 40.3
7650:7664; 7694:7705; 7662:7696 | 0.2 A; 41.2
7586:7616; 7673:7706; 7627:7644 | -0.7 A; 37.1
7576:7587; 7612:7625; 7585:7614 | 3.8 A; 39.7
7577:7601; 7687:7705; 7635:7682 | 1.2 A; 41.3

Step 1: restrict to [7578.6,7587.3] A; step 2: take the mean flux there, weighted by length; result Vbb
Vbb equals 43.9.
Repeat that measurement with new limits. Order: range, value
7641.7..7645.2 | 40.9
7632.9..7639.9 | 38.9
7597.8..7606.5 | 27.6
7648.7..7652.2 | 38.1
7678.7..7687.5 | 40.8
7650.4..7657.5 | 39.1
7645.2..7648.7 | 39.4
